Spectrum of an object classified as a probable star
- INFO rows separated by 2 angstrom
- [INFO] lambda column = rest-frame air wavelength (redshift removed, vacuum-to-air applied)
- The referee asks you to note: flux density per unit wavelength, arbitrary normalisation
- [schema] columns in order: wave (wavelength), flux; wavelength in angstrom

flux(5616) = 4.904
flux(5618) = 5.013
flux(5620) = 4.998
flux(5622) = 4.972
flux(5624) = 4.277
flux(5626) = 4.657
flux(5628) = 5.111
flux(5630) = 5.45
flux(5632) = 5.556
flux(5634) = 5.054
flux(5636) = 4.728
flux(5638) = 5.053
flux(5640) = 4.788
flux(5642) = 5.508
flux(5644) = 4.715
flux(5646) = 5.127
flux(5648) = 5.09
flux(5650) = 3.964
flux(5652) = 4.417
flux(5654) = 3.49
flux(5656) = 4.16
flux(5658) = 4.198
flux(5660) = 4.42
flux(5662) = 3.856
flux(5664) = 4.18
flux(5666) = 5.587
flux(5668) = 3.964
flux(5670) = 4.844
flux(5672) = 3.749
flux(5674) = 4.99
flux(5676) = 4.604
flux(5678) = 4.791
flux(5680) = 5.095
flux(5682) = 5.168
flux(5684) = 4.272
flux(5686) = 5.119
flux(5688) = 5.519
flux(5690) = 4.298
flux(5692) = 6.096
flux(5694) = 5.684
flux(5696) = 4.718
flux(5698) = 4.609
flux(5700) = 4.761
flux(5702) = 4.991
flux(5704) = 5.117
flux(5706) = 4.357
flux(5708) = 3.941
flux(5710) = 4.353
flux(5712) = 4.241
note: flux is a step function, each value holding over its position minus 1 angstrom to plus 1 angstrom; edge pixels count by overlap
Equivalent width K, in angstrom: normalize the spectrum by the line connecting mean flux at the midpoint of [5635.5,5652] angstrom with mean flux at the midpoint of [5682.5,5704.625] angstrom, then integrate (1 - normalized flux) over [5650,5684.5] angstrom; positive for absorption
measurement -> 3.39 angstrom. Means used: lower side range 4.85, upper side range 5.02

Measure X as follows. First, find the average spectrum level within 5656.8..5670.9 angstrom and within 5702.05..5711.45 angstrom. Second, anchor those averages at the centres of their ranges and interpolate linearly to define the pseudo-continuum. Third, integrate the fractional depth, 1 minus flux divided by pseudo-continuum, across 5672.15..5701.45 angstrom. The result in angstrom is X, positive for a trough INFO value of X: -3.2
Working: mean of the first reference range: 4.43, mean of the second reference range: 4.49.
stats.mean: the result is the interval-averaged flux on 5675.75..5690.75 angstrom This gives 4.88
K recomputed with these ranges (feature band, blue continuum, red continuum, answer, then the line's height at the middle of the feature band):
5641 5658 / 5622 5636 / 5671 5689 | 1.3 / 4.92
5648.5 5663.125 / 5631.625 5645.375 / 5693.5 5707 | 2.6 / 4.99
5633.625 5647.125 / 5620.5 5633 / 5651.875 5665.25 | -1.1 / 4.62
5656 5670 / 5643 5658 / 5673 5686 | 0.6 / 4.6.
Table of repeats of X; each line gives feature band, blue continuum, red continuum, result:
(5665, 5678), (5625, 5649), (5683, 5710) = 0.8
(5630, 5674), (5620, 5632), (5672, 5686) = 2.2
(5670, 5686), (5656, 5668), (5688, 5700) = 0.1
